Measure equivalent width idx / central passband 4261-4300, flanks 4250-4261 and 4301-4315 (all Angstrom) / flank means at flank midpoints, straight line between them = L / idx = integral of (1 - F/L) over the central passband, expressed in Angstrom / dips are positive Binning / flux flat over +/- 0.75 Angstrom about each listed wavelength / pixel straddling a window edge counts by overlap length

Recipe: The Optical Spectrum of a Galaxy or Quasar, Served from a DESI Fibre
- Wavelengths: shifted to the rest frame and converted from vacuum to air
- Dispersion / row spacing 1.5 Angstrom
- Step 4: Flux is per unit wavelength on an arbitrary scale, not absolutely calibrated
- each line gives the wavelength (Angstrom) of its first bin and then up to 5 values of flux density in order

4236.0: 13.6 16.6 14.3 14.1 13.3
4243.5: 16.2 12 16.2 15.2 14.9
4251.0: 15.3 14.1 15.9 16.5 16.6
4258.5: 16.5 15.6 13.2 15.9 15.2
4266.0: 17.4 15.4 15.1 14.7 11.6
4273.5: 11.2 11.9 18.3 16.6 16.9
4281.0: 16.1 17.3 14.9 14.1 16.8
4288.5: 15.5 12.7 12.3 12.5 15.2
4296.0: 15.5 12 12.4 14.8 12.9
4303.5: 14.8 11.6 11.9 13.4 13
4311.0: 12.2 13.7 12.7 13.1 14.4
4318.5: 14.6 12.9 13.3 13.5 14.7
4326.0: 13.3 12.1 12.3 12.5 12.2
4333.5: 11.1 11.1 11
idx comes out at -0.7 Angstrom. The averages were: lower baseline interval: 15.7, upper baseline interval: 12.9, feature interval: 14.7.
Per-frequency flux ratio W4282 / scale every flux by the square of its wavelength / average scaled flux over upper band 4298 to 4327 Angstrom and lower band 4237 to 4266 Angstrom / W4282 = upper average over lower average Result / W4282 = 0.90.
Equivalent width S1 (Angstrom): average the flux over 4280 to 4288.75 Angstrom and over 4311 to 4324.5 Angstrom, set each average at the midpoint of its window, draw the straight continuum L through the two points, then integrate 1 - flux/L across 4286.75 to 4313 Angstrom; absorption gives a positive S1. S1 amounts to 2.33 Angstrom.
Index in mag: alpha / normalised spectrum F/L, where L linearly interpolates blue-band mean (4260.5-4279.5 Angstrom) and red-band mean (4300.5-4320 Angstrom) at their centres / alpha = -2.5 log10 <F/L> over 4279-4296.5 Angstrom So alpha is -0.06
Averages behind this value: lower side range 14.8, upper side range 13.2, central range 14.9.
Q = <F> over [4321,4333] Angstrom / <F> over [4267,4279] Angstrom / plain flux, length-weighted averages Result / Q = 0.90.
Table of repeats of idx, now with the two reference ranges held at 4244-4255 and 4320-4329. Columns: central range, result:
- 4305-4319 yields 0.42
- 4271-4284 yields -0.66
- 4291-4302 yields 0.27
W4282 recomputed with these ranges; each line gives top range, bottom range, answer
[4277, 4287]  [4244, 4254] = 1.11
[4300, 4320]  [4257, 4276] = 0.93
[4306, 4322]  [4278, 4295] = 0.89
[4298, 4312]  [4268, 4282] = 0.89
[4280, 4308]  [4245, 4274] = 0.95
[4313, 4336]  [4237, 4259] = 0.88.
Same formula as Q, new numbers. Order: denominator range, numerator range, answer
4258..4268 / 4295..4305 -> 0.87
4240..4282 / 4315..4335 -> 0.86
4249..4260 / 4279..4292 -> 0.97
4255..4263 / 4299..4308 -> 0.84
